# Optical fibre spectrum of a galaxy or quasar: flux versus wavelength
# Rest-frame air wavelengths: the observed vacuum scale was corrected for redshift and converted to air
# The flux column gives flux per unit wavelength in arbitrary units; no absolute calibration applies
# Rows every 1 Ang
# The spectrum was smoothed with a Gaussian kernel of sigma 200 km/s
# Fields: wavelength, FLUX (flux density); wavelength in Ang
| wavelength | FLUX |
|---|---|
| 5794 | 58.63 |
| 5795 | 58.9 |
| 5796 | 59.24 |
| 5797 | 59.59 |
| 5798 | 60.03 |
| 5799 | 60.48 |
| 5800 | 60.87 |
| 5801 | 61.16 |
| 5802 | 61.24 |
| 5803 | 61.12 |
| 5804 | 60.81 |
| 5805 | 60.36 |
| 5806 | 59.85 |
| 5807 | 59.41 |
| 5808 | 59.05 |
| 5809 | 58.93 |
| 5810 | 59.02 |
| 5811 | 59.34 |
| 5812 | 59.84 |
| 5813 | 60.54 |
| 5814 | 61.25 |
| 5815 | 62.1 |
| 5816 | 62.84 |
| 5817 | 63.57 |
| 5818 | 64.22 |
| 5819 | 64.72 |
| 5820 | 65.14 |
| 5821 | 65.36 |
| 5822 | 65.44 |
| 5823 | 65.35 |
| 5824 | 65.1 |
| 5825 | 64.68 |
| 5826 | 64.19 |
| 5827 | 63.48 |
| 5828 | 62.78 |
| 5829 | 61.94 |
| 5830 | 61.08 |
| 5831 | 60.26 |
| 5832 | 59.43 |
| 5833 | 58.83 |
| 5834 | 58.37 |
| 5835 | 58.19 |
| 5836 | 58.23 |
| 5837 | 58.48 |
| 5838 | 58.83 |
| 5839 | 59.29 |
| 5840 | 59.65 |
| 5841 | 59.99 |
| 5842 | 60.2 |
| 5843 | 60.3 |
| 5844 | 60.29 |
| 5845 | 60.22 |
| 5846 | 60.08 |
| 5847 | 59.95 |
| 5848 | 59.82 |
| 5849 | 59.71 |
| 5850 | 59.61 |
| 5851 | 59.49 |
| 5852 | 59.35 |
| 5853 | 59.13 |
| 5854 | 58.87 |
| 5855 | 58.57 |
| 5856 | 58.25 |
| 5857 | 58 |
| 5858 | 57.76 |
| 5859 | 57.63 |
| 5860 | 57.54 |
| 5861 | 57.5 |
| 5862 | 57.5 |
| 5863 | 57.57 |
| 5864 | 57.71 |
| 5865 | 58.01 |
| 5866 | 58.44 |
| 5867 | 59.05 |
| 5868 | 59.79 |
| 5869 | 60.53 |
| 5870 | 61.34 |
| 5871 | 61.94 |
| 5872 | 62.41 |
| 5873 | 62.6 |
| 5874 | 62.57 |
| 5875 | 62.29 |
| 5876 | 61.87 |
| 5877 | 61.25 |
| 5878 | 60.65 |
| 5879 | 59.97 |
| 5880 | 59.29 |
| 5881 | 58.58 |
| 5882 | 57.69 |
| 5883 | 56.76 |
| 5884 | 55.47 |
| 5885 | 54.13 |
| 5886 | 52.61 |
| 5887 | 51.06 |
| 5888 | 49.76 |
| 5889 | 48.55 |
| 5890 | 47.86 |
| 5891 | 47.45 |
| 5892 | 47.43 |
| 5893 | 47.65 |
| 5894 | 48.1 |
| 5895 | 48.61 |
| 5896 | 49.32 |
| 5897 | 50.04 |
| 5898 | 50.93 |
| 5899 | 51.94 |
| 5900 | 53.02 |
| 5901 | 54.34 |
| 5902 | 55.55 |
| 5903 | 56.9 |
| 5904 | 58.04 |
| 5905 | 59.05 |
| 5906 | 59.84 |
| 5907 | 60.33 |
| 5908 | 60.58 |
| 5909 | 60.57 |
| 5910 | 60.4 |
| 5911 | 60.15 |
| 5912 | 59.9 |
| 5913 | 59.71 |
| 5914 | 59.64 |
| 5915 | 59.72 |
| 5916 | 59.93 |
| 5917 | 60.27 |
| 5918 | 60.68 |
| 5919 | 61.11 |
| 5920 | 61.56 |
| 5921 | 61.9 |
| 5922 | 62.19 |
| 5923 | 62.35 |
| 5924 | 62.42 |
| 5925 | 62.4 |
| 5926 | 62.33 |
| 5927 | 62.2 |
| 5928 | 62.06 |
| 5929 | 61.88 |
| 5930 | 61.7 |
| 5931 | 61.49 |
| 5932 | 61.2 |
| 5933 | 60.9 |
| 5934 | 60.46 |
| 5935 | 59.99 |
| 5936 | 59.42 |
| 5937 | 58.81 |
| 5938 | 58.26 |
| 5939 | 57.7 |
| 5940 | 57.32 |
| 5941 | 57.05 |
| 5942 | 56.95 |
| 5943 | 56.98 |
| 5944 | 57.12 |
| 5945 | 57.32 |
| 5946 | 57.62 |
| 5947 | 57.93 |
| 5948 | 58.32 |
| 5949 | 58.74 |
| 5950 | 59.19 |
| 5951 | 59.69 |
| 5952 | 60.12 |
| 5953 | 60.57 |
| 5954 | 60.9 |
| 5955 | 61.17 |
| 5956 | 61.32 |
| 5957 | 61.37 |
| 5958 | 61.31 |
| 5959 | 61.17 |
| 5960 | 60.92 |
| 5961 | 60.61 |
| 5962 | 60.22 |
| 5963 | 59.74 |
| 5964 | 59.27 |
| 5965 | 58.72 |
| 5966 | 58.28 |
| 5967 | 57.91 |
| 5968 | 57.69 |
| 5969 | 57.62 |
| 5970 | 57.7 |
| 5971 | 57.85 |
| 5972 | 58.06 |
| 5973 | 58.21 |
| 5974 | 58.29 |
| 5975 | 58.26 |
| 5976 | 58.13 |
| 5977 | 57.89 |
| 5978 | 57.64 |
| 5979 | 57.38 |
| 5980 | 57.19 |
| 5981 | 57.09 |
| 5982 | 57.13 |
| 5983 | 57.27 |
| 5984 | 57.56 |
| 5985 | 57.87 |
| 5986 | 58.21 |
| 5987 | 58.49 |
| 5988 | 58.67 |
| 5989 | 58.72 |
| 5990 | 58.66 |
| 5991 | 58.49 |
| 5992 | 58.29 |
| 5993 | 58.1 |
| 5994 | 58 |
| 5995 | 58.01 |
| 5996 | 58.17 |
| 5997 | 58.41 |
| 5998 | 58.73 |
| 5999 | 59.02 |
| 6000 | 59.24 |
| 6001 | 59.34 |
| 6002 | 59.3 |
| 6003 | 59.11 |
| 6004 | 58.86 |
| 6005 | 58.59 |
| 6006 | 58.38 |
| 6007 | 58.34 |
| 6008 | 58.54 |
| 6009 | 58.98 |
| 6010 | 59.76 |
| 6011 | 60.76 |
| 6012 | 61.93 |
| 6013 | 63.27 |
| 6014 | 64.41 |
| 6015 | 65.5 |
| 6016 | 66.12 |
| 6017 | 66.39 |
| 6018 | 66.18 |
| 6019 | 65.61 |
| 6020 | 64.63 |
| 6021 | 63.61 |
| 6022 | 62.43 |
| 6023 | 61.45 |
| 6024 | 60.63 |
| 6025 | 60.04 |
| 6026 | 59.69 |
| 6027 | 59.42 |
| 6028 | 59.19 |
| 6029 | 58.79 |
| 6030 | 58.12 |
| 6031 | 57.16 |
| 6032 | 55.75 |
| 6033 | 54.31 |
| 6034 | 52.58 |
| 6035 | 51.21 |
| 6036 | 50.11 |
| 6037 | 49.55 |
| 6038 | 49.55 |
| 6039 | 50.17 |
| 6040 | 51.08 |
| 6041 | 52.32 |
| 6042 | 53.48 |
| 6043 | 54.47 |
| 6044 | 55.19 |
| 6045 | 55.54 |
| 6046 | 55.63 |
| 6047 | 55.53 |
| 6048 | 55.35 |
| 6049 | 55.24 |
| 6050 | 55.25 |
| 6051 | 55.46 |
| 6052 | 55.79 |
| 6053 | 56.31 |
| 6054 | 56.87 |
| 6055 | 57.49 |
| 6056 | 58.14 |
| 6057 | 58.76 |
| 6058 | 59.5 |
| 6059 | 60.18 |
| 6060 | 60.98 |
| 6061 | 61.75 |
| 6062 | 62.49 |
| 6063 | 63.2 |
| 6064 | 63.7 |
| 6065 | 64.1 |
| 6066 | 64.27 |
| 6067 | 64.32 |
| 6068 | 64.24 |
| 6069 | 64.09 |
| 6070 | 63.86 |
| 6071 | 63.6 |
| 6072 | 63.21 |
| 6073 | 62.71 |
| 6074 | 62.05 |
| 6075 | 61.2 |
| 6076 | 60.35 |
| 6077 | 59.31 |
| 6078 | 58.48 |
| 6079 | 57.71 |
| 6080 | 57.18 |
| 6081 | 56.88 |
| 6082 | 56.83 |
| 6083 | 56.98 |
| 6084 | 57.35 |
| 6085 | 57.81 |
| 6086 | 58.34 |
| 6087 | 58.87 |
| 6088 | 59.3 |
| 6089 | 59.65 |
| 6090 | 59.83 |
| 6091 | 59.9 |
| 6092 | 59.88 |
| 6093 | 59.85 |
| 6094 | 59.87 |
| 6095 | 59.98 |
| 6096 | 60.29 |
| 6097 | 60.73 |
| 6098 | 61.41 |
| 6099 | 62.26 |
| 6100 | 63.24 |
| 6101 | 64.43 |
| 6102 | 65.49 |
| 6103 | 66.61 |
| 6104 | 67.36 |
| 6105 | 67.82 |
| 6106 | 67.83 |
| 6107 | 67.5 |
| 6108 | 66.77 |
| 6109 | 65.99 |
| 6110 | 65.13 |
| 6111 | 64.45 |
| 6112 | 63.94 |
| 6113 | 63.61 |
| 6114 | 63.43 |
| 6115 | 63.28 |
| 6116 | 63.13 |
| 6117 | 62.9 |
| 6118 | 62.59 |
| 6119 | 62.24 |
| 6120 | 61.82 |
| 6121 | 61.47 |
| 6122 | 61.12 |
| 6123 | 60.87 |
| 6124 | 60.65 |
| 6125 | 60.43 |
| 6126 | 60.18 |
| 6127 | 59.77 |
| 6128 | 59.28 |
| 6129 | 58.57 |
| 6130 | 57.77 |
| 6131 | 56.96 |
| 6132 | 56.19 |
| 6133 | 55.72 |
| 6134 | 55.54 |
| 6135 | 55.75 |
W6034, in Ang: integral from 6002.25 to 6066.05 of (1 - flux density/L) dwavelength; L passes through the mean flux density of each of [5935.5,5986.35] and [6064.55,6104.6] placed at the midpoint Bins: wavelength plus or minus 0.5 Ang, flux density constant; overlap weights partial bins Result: 1.7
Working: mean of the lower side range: 58.6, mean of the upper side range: 61.1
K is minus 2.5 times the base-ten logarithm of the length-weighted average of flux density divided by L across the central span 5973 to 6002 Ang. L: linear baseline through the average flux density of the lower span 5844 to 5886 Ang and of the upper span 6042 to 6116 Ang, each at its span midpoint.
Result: 0.03 mag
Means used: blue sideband 59.2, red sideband 60.7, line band 58.2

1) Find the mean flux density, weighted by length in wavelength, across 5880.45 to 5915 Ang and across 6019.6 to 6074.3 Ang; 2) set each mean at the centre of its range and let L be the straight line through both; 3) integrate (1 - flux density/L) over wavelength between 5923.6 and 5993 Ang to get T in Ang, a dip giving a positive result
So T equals -3.8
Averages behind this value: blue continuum 54.6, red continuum 58.2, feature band 59.1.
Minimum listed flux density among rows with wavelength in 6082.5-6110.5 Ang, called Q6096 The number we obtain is 56.98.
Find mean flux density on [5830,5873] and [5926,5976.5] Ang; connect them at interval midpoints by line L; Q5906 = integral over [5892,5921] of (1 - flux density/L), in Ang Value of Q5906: 1.30 Ang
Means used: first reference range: 59.3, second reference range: 59.3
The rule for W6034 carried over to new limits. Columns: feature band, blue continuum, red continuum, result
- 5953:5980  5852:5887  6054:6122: 0.5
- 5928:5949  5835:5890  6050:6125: 0.2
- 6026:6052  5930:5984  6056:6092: 2.4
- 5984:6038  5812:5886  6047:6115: 1.5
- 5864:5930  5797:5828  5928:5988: 2.8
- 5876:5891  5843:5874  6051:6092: 1.1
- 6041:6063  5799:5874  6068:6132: 1.5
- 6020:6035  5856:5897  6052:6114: 0.3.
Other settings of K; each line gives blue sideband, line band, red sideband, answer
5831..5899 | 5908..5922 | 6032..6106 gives -0.052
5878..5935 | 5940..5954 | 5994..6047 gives -0.013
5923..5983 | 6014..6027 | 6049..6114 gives -0.054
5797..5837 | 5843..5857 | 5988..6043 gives 0.027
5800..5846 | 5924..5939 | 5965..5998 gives -0.034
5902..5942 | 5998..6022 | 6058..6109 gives -0.008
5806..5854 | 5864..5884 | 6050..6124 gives 0.017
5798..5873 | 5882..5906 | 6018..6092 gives 0.149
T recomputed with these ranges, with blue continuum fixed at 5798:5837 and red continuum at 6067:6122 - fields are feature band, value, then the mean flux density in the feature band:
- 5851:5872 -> 0.9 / 58.8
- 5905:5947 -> 1.1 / 60.1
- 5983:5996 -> 0.7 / 58.2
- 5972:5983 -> 0.7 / 57.7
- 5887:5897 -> 2.1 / 48.5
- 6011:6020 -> -0.4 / 64.7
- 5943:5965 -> 0.7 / 59.7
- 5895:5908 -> 1.4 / 54.9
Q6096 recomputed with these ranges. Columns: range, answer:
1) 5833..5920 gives 47.43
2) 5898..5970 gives 50.93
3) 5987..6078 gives 49.55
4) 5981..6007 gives 57.09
